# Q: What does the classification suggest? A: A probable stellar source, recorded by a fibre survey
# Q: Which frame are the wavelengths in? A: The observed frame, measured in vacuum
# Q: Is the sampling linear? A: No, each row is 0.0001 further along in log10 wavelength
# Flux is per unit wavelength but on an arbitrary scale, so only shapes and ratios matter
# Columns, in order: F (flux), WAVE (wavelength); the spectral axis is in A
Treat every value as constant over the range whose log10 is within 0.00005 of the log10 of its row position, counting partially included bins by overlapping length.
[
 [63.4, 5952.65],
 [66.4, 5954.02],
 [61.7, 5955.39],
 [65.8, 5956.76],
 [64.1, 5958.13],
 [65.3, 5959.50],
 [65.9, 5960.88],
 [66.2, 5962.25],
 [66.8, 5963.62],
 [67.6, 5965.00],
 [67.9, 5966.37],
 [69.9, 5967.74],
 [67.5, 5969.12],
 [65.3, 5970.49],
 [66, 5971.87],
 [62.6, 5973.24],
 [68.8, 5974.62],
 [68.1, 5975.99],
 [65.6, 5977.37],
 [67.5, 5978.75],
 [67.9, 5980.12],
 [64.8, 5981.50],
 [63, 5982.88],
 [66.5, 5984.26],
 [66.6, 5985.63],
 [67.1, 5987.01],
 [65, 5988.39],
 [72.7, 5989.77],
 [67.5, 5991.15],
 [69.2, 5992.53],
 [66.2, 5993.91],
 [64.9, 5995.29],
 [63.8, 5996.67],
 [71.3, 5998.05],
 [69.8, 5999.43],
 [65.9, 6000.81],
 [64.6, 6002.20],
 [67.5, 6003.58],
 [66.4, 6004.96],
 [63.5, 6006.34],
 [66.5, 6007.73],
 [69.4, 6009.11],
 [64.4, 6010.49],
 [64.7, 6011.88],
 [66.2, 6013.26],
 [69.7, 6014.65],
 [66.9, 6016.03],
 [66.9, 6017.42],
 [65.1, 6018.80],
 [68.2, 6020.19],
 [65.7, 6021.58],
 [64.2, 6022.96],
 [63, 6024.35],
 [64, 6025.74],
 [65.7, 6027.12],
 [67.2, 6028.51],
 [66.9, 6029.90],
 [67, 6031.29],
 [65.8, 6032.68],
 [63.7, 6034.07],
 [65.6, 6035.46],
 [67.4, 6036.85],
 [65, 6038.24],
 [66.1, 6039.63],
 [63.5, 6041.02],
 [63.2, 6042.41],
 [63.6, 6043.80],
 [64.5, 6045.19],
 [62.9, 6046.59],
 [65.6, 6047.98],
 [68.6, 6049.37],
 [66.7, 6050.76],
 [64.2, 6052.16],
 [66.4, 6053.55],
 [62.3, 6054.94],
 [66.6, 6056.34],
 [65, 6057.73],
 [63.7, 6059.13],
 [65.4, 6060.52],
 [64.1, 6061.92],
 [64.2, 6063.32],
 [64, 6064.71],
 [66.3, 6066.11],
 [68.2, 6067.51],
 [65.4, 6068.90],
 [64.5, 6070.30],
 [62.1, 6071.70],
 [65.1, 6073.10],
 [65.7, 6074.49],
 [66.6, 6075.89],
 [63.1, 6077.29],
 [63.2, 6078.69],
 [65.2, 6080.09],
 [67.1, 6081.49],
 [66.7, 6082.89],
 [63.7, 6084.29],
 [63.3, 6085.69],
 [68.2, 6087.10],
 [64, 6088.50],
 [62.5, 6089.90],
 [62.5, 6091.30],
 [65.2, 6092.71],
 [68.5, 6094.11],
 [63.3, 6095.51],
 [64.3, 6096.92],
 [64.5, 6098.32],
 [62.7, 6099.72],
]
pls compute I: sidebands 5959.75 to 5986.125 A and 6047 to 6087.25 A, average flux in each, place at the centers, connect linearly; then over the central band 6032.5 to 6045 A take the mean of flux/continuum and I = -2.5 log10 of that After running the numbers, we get 0.01 mag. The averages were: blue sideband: 66.5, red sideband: 65.2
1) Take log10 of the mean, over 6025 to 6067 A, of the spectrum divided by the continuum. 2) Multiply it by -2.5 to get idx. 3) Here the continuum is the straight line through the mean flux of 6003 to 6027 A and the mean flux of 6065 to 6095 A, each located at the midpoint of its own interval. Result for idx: 0.01 mag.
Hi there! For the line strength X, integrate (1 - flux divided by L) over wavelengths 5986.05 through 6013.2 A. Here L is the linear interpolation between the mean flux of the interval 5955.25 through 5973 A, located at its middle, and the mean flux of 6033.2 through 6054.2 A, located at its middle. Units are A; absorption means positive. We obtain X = -0.5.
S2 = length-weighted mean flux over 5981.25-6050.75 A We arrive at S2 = 66.1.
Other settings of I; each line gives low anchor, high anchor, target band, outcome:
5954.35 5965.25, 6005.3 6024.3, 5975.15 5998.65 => -0.019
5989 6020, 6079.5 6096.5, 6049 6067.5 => 0.008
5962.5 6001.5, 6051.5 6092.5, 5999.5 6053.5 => 0.003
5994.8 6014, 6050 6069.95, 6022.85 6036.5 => 0.007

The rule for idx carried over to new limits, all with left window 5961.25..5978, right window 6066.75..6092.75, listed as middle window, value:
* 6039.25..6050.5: 0.01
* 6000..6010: 0.00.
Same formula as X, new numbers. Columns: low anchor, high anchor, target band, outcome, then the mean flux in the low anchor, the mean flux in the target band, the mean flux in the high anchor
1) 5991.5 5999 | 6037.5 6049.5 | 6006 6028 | 0.04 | 67.2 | 65.9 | 64.6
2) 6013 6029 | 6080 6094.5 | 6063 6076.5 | 0.02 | 66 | 65.3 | 65.1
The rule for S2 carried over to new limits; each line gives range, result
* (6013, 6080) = 65.3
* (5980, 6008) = 66.7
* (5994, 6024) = 66.4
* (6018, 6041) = 65.6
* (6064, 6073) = 65.1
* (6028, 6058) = 65.3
